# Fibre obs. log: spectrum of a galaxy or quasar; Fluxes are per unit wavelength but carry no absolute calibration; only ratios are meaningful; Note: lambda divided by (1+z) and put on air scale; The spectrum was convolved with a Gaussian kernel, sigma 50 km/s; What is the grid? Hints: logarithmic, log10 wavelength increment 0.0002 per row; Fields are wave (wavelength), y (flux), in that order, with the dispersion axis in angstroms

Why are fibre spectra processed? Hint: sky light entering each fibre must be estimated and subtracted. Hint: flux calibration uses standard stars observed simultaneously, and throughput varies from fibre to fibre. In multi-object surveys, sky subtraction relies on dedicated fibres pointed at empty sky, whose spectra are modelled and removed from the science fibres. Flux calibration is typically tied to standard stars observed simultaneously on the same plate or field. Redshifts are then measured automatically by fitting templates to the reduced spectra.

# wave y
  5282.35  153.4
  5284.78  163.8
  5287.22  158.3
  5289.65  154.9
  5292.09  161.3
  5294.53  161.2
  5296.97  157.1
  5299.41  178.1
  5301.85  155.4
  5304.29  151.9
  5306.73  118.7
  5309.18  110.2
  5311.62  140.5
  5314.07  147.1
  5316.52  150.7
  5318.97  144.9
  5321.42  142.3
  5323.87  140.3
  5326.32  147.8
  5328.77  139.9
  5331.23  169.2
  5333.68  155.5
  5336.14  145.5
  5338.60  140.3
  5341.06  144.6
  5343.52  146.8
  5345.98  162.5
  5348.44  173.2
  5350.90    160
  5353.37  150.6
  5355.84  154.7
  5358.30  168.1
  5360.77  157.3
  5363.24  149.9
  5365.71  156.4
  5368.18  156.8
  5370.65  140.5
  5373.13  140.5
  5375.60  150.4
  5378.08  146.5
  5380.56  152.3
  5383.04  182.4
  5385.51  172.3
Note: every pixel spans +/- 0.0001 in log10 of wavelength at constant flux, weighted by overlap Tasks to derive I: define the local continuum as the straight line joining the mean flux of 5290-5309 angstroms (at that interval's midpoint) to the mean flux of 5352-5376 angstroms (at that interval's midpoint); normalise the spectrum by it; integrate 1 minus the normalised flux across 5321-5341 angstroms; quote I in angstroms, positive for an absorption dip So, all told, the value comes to 0.6 angstroms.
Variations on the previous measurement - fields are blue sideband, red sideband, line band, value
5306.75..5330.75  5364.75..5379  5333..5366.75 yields -2.24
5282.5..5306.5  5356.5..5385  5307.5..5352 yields 2.62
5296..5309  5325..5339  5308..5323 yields 1.01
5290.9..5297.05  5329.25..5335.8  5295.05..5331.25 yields 2.98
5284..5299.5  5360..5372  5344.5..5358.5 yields -0.65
